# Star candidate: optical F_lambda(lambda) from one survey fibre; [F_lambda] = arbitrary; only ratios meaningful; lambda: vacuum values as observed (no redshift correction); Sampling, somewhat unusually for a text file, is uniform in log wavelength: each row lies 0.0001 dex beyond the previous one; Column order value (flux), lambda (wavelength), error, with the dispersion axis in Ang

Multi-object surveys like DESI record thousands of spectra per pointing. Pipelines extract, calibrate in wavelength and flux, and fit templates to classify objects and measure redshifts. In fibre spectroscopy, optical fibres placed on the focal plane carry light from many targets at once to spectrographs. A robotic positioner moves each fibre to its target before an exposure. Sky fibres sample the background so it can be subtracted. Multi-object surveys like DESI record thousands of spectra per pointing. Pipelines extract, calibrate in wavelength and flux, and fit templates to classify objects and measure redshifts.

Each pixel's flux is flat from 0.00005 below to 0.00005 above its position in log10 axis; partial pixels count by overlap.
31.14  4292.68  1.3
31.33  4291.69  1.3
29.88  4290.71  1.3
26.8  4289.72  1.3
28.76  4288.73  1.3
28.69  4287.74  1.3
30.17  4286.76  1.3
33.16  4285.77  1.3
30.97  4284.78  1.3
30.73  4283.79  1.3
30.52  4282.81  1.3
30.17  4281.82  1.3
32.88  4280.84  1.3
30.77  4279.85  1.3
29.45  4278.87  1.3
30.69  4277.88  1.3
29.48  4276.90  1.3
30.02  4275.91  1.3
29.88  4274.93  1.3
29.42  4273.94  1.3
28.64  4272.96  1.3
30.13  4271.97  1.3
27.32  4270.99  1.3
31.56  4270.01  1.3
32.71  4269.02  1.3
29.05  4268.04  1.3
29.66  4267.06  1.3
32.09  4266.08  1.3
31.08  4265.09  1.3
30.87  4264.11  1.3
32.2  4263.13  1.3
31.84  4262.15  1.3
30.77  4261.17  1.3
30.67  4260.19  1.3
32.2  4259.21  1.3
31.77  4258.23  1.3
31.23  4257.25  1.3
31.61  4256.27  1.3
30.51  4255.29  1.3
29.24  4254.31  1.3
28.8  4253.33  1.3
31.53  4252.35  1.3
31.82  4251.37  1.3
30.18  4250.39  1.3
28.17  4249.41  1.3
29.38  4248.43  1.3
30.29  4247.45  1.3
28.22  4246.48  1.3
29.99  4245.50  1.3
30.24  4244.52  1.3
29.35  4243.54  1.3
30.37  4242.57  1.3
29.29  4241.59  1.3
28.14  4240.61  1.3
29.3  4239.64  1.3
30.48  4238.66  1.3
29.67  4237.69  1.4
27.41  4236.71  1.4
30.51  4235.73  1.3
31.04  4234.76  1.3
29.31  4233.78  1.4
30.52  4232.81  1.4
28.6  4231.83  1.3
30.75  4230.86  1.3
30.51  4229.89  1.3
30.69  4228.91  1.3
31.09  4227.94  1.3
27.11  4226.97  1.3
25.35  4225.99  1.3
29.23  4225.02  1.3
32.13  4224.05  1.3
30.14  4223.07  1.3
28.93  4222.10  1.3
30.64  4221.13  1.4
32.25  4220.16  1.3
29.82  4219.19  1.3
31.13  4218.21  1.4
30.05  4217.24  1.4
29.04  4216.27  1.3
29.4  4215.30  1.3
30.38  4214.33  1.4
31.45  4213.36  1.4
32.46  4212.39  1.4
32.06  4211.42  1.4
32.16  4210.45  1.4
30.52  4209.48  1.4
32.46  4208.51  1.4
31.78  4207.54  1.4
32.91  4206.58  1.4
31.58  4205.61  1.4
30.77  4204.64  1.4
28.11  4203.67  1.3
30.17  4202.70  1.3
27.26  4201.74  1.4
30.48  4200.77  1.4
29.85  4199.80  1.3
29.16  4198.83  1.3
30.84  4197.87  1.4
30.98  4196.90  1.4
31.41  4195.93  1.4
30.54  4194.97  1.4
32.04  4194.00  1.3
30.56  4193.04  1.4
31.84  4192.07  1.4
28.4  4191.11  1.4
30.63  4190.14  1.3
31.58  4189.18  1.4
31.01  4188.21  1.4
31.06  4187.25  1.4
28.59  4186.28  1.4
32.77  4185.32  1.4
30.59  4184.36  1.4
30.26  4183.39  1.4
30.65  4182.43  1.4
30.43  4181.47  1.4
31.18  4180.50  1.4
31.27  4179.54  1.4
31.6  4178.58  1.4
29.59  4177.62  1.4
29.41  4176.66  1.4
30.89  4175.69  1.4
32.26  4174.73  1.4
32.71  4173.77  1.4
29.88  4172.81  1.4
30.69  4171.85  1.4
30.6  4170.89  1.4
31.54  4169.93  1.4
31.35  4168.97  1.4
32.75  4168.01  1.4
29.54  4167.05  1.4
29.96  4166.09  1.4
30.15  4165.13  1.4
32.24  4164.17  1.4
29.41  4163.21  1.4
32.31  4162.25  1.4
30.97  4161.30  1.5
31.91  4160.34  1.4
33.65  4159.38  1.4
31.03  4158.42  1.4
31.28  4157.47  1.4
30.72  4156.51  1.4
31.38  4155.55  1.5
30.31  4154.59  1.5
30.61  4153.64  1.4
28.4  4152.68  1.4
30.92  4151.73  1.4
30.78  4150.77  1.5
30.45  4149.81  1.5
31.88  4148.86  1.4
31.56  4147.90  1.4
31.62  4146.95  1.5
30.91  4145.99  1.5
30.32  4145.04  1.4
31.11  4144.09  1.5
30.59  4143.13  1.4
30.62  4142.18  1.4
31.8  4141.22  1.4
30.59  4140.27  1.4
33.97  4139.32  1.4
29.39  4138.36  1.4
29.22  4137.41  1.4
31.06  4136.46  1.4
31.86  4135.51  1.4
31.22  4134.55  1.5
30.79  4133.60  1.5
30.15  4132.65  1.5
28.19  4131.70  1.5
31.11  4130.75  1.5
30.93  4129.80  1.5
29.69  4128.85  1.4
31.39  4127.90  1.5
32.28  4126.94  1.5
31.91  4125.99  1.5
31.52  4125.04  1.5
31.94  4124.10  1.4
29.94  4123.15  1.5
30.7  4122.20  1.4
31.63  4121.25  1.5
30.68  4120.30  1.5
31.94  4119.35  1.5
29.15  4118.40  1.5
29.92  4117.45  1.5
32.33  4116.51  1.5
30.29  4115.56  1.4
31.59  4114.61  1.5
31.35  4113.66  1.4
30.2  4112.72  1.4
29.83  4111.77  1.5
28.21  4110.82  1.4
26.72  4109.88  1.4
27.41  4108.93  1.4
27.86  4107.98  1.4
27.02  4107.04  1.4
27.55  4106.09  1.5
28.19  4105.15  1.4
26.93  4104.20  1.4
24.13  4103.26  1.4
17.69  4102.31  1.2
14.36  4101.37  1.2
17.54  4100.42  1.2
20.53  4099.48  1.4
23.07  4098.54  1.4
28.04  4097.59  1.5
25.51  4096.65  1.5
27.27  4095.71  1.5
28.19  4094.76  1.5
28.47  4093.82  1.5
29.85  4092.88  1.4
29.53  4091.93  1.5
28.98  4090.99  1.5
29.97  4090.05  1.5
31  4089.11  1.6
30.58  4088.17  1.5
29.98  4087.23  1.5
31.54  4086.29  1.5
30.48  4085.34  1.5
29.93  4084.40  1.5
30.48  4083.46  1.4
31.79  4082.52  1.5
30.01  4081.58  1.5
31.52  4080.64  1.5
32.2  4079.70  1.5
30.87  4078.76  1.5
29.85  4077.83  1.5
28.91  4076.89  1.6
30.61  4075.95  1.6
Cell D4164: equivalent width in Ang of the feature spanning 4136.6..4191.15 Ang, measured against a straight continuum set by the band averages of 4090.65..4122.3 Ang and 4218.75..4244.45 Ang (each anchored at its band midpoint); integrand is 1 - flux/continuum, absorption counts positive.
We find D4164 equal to -4.72 Ang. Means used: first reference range 27.4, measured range 30.9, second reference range 29.7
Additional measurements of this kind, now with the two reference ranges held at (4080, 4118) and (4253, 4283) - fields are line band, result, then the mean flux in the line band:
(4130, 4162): -2.55 Ang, 30.9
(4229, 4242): 0.16 Ang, 29.7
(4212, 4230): -0.15 Ang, 30.1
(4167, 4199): -1.80 Ang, 30.9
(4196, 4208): -0.34 Ang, 30.4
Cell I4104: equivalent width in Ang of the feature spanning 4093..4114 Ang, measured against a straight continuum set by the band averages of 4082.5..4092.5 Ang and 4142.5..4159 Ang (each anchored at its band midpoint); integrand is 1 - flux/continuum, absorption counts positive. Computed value 3.2 Ang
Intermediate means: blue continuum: 30.3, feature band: 25.8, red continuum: 30.8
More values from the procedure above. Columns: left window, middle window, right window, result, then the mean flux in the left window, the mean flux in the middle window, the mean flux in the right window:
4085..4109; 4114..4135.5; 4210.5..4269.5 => -2.9 Ang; 26.6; 30.9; 30.3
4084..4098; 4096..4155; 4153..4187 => 1.7 Ang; 29.3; 29.2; 31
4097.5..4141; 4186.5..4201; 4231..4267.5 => -0.5 Ang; 28.8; 30.6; 30.2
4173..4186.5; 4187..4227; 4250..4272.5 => 0.5 Ang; 30.9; 30.5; 30.8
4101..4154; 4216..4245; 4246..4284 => 0.5 Ang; 29.8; 29.8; 30.5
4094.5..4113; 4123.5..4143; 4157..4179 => -2.1 Ang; 25.2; 31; 31.1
